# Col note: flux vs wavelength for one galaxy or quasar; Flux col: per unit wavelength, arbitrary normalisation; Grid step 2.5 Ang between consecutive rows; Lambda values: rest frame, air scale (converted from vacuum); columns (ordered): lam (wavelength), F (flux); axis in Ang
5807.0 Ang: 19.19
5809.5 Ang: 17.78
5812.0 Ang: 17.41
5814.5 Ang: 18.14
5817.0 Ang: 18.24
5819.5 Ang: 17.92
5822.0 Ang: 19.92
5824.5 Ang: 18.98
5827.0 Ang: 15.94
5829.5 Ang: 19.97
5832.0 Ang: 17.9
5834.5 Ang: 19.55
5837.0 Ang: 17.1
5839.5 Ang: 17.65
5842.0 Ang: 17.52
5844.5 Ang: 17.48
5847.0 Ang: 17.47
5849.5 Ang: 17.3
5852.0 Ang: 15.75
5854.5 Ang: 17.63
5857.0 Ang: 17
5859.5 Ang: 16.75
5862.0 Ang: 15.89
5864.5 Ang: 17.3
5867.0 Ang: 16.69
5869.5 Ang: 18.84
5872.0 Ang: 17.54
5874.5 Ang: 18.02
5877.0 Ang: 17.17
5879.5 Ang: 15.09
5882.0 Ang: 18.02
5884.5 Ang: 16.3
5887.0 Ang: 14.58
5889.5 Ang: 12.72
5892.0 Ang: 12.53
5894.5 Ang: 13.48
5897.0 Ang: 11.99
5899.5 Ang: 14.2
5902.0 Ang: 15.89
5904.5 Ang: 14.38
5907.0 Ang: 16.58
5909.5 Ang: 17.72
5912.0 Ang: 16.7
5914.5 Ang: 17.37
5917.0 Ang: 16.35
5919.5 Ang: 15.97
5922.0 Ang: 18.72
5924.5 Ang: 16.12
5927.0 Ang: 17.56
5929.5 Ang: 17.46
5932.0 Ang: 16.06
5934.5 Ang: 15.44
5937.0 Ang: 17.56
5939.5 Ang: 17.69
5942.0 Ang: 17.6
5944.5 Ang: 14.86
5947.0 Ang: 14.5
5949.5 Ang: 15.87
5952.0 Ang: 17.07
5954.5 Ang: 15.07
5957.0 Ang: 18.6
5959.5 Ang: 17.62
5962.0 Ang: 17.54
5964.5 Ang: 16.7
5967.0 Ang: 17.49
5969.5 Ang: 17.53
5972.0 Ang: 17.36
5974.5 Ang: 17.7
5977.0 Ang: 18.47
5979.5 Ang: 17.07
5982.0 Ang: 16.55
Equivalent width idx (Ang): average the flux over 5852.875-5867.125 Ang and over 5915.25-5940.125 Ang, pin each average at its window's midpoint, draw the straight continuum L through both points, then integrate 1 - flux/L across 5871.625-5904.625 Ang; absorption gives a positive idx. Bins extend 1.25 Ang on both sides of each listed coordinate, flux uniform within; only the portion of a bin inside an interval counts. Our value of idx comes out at 3.5 Ang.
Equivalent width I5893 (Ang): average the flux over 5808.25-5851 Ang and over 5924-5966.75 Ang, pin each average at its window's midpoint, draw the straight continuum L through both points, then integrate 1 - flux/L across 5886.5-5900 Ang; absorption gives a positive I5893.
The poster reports 3.2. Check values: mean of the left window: 18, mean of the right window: 16.7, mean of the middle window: 13.1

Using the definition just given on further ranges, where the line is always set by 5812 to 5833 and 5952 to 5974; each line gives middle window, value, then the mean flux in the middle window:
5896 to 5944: 3.23 Ang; 16.4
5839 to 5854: 0.78 Ang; 17.2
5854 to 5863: 0.63 Ang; 16.8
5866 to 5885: 0.71 Ang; 17.3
